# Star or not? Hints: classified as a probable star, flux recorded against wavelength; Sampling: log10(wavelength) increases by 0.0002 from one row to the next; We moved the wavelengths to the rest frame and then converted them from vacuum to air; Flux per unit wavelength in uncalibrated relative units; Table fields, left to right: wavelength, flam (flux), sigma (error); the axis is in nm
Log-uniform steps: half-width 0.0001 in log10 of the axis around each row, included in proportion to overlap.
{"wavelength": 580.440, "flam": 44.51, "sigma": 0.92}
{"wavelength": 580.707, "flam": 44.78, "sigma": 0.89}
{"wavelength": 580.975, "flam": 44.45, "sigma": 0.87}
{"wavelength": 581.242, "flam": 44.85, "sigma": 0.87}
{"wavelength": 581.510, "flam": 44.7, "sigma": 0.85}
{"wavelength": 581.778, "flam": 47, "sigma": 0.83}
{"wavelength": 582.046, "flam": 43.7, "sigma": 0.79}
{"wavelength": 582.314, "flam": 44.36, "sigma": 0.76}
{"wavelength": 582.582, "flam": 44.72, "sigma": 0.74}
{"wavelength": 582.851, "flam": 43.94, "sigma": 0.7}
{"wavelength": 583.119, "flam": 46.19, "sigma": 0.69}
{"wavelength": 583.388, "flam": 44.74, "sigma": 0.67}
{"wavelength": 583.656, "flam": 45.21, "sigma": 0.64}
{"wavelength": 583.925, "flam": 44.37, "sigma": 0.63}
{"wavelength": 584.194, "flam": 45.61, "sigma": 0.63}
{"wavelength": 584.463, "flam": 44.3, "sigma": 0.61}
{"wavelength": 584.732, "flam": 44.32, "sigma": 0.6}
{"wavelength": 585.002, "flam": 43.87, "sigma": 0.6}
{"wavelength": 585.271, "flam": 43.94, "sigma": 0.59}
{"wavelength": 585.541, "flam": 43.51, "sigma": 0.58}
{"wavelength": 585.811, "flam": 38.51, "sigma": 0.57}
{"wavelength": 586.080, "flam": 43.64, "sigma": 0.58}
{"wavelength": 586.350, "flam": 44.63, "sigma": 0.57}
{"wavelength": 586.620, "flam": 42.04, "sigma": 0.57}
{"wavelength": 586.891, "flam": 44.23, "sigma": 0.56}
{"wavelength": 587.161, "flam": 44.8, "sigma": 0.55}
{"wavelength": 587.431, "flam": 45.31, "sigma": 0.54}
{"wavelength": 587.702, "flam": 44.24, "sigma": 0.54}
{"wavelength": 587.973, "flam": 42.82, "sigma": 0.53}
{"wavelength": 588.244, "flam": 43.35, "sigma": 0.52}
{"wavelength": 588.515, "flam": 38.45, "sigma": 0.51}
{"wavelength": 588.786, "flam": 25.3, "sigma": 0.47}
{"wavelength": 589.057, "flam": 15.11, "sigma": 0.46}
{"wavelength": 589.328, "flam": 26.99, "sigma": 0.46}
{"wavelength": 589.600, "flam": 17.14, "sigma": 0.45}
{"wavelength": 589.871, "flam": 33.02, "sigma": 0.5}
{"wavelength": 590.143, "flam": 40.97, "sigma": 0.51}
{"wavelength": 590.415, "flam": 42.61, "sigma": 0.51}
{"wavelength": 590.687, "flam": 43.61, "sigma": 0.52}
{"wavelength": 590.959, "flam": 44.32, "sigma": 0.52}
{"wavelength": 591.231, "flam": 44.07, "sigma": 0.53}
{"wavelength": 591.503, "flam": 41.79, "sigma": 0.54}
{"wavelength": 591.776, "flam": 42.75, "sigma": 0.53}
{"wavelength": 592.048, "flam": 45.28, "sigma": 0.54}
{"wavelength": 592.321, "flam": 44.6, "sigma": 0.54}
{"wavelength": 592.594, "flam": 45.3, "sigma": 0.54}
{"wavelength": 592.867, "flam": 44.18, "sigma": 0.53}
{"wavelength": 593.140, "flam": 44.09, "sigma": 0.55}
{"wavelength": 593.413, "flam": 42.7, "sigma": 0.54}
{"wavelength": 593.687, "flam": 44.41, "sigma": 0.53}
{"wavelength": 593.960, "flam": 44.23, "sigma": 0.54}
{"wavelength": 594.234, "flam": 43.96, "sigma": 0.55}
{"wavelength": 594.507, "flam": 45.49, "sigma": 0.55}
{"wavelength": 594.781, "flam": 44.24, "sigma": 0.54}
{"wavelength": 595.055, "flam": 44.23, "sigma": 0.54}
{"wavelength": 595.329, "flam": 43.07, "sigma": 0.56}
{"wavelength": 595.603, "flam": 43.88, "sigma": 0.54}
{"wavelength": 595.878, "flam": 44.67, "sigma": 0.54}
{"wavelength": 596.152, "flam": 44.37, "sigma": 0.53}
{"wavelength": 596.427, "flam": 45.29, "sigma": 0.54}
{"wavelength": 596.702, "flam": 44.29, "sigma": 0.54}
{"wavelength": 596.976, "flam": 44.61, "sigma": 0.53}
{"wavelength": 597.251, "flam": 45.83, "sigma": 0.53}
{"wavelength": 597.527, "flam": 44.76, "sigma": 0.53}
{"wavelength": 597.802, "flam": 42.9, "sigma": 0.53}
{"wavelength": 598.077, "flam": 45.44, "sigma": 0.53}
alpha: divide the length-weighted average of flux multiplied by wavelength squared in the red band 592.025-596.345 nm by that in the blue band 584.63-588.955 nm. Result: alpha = 1.09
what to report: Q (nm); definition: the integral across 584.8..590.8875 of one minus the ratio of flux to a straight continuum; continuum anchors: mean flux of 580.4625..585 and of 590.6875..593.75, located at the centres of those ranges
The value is 0.779 nm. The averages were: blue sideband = 44.8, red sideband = 43.9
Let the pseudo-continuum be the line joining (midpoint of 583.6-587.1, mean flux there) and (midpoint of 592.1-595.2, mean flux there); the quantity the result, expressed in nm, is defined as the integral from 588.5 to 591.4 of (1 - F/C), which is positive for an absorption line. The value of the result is 0.683 nm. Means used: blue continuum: 43.7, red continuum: 44.3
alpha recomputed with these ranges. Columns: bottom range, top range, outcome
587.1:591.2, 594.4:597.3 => 1.24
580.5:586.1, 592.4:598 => 1.04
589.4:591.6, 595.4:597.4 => 1.20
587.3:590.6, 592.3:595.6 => 1.29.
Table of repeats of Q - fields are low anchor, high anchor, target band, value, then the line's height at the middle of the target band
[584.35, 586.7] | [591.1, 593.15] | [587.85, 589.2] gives 0.33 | 43.6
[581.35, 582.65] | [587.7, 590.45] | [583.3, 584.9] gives -0.13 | 41.3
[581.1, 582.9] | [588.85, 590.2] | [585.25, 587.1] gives -0.48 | 34.2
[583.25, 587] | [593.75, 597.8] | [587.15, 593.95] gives 0.71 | 44.1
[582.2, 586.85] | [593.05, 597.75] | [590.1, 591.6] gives 0.04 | 44.2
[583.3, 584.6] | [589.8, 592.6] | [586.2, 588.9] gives 0.13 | 43.8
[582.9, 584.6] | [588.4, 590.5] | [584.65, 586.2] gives -0.09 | 40.5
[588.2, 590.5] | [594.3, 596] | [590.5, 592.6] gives -0.47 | 35.9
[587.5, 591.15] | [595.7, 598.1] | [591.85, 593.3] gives -0.19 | 39.4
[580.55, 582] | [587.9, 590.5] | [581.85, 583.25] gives -0.06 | 43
